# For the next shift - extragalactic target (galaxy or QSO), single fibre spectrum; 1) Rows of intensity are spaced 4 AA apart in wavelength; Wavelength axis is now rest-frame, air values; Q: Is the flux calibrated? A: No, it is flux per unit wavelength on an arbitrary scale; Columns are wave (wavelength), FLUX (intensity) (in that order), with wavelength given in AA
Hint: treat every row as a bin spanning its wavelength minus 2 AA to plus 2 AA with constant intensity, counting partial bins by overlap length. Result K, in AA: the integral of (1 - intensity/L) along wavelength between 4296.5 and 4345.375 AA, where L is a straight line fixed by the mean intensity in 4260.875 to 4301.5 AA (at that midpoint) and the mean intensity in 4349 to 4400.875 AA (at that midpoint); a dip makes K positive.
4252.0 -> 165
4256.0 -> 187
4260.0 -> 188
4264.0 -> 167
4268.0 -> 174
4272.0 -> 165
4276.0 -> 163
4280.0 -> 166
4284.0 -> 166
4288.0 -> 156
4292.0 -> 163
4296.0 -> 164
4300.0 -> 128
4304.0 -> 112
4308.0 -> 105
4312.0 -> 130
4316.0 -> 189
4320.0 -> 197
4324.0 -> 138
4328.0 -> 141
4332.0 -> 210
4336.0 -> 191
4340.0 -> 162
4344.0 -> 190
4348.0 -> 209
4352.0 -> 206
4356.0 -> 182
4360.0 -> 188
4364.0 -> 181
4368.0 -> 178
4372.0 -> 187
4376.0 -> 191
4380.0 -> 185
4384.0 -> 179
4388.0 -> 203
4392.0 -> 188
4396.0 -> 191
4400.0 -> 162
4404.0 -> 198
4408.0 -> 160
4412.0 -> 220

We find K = 4.5 AA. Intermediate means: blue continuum 162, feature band 158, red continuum 187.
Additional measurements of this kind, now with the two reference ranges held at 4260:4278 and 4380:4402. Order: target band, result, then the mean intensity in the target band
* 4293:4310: 4.3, 129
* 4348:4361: -1.1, 195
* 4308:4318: 1.5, 149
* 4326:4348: -0.4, 182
